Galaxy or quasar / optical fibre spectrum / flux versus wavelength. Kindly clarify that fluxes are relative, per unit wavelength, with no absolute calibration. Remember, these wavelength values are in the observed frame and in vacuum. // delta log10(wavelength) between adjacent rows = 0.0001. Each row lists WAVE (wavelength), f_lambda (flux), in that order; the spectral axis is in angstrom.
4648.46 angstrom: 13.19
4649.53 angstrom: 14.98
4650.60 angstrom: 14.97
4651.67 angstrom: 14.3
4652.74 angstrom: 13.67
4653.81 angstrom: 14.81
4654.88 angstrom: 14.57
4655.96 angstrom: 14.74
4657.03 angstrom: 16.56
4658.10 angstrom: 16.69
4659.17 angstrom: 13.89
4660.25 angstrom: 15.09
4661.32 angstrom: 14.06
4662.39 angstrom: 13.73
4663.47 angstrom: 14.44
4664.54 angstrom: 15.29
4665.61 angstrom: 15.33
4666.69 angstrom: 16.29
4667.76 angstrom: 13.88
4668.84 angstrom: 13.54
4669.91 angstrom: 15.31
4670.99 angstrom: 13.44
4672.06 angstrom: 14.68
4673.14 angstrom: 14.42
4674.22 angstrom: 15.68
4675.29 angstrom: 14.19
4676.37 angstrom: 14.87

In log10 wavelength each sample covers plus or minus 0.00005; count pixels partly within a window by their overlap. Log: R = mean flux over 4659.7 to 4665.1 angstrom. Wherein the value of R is 14.5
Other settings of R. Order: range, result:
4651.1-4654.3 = 14.3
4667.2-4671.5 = 14.1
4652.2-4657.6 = 14.9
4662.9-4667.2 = 15.3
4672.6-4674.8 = 15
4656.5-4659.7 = 15.7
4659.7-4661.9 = 14.6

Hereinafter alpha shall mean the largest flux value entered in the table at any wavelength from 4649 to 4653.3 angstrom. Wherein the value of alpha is 14.98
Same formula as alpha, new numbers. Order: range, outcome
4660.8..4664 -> 14.44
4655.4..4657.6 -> 16.56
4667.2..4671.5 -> 15.31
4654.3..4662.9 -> 16.69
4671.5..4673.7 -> 14.68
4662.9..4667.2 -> 16.29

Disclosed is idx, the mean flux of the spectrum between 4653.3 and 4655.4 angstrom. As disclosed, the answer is 14.7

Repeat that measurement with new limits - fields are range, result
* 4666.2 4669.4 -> 14.6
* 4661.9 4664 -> 14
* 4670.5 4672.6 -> 14.1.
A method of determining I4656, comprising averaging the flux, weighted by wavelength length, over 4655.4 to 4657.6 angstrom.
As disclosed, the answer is 15.6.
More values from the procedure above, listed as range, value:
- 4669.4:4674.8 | 14.7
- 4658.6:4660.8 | 14.5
